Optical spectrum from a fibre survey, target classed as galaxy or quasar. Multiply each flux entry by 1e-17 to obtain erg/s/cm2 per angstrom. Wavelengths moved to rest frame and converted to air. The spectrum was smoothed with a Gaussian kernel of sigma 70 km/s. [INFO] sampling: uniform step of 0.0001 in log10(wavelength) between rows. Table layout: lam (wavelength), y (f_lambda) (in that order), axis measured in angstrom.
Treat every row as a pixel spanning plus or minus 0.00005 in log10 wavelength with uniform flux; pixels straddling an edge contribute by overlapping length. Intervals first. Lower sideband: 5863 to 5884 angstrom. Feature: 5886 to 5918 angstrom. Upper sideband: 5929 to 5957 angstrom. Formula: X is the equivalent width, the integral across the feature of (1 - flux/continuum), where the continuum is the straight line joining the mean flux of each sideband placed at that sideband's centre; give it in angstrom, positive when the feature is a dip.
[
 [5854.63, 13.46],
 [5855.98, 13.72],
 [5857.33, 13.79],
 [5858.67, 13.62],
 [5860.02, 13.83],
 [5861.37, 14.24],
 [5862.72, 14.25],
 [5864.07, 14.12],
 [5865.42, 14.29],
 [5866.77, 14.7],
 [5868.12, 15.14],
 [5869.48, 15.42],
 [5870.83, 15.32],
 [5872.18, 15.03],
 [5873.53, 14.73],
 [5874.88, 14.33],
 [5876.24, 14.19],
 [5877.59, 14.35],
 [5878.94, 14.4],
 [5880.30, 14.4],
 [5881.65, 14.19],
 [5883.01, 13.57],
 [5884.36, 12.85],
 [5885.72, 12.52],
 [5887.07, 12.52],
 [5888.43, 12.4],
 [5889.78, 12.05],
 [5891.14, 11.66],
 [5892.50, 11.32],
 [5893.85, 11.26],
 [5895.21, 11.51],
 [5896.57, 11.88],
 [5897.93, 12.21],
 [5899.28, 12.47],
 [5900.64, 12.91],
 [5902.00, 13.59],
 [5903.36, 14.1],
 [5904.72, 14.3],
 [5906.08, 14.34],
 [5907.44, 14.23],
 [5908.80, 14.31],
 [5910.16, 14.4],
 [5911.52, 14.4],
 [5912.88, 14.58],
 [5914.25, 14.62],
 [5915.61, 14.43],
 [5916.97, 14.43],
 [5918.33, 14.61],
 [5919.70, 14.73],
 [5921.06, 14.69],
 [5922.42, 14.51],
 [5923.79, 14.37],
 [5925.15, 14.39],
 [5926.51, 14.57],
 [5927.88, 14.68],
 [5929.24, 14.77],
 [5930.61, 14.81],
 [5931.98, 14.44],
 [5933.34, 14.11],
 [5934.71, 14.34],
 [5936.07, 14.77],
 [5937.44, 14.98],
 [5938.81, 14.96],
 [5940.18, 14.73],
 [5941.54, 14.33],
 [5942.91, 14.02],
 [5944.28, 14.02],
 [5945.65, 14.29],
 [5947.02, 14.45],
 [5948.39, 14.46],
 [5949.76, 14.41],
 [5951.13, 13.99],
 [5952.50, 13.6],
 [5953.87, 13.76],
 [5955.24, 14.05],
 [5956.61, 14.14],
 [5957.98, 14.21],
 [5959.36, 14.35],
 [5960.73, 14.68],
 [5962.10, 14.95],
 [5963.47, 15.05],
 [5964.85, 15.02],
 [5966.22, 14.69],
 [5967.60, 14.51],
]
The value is 2.7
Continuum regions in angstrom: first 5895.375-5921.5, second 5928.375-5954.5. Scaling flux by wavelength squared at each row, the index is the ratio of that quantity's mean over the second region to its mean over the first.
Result 1.05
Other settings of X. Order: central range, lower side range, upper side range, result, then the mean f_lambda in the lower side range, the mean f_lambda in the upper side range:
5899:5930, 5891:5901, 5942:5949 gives -3.7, 11.9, 14.2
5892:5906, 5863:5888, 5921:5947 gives 1.6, 14.2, 14.5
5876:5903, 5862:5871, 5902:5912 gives 3.1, 14.7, 14.2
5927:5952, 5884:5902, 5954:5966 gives -1.2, 12.2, 14.5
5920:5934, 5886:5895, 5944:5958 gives -1.4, 11.9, 14.1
